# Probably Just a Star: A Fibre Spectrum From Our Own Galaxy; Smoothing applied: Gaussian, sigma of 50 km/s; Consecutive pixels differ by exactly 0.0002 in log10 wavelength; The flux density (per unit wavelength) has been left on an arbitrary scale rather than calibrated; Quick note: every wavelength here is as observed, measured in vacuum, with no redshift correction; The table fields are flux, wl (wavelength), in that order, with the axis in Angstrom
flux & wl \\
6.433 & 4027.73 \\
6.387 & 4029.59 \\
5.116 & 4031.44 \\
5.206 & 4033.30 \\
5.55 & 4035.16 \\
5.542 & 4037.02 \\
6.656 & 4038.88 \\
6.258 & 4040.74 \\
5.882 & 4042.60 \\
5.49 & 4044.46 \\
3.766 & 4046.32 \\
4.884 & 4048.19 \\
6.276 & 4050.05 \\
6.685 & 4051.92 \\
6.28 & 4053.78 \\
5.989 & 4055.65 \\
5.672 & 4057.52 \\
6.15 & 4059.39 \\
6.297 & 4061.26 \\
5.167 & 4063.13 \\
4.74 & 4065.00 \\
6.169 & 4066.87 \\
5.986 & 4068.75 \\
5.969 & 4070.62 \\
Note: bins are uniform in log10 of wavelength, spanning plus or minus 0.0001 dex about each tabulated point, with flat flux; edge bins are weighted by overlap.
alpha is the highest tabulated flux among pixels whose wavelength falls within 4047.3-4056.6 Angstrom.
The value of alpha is 6.685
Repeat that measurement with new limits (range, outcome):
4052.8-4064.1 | 6.297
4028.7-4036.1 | 6.387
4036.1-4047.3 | 6.656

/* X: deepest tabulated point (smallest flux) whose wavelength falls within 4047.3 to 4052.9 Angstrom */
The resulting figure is 4.884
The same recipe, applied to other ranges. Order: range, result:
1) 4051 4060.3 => 5.672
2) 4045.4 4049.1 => 3.766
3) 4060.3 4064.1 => 5.167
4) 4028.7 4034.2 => 5.116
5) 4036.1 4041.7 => 5.542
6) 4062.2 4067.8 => 4.74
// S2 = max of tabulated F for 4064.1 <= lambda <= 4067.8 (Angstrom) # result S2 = 6.169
